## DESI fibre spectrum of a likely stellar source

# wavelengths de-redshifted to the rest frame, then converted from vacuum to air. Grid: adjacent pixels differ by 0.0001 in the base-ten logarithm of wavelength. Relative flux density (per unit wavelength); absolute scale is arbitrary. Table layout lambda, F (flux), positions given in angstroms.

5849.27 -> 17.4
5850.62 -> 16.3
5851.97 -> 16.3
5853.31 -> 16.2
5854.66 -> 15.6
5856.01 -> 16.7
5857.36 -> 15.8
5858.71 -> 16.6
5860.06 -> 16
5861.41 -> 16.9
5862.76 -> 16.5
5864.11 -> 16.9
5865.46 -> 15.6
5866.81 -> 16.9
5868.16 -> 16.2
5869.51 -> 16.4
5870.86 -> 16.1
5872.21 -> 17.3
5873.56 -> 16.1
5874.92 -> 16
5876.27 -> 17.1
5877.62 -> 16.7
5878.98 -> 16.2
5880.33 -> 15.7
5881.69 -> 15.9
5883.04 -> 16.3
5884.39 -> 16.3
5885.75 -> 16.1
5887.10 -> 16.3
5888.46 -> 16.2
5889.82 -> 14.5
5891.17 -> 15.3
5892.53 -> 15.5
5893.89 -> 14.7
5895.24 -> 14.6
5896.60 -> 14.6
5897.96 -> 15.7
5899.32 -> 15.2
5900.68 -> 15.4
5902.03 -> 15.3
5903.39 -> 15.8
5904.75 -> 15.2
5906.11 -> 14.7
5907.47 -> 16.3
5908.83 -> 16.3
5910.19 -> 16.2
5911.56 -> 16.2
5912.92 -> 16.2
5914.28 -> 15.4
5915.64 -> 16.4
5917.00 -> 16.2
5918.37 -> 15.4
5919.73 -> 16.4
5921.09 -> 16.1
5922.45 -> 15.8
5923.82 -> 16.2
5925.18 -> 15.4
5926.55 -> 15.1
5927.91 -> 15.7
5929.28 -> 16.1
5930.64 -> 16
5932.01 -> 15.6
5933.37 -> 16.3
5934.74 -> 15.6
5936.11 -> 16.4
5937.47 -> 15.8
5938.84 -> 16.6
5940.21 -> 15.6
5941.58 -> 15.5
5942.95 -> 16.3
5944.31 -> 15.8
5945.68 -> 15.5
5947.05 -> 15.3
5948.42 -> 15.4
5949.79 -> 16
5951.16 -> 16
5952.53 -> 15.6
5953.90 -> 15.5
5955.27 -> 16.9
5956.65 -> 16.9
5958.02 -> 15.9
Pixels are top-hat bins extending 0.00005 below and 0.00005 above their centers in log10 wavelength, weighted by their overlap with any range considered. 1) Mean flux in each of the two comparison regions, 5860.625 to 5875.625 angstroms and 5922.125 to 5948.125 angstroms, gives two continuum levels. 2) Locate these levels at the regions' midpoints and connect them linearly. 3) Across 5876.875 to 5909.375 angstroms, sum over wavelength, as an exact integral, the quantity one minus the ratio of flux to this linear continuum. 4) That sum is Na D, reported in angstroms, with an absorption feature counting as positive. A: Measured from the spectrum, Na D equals 1.2 angstroms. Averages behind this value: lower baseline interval 16.4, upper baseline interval 15.8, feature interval 15.6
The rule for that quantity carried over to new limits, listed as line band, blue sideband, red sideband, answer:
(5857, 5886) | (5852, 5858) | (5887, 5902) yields -1.1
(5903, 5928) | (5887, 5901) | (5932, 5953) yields -0.6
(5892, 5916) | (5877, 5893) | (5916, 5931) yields 0.5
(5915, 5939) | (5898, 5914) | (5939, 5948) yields -0.3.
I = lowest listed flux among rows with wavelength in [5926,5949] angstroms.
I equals 15.1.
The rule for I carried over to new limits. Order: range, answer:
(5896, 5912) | 14.6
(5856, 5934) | 14.5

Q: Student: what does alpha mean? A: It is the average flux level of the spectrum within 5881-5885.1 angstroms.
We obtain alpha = 16.2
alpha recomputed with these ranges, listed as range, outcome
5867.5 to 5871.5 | 16.2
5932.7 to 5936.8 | 16.1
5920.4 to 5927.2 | 15.7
